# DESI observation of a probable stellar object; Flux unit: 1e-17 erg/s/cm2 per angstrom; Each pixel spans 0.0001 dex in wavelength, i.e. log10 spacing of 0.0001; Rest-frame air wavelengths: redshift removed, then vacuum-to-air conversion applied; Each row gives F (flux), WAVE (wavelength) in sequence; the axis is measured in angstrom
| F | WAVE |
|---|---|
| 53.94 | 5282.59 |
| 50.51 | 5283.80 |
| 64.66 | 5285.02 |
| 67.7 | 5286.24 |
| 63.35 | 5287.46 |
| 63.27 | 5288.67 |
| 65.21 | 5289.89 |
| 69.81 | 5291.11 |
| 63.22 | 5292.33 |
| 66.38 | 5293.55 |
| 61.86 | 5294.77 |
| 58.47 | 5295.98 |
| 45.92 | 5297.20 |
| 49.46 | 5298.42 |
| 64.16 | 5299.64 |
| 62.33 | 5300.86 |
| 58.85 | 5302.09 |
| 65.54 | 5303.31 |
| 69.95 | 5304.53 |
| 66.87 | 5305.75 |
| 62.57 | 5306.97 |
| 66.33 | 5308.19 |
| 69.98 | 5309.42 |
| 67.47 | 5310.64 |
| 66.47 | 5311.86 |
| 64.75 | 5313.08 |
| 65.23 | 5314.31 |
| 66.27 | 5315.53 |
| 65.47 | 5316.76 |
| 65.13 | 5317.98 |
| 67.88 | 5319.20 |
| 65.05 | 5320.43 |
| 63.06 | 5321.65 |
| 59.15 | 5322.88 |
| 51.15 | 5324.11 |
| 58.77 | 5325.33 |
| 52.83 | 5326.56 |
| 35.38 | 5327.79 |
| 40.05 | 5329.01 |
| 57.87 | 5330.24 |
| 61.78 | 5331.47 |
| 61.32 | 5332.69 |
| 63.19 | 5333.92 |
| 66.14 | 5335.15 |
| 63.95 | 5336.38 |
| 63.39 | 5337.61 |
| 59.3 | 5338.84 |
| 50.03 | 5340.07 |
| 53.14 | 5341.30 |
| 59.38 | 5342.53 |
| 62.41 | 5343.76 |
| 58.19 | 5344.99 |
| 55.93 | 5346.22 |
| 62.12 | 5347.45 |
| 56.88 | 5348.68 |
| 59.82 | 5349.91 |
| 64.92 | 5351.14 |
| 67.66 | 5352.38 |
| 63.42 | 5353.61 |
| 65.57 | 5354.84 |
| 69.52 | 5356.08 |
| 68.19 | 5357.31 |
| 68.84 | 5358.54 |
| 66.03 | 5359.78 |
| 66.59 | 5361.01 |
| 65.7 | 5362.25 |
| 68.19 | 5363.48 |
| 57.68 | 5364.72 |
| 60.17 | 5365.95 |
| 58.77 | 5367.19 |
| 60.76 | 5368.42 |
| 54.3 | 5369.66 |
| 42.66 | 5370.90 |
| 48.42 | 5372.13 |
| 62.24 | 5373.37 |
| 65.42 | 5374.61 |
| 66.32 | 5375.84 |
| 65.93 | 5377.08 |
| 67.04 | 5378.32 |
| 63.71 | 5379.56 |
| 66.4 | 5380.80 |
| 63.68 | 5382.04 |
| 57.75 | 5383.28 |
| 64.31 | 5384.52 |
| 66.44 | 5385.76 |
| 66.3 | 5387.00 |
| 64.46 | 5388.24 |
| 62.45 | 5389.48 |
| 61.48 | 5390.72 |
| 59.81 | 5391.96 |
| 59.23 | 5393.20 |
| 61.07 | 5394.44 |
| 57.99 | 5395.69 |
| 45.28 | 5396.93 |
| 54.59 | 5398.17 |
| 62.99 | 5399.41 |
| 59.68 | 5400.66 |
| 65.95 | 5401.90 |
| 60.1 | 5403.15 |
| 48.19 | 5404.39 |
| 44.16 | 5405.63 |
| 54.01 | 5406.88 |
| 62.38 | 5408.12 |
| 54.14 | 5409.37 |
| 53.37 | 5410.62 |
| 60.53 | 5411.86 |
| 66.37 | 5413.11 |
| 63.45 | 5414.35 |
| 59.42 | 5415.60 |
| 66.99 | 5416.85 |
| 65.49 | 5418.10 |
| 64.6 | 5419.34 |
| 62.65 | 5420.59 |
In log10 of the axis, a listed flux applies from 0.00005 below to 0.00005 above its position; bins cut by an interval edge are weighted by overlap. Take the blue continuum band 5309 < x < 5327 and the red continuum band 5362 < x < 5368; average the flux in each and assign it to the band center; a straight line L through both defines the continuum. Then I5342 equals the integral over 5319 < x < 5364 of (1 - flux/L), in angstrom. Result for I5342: 1.46 angstrom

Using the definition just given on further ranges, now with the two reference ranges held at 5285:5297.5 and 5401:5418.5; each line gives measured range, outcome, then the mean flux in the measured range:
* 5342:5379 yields -0.85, 62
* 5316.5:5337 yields 1.06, 58.6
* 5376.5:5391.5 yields -1.10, 64.1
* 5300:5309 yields -0.31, 64.7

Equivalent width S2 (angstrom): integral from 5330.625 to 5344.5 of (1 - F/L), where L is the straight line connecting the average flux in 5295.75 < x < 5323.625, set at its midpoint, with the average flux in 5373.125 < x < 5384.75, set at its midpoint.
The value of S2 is 0.7 angstrom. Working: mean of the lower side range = 63.3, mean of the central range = 60.3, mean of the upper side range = 64.3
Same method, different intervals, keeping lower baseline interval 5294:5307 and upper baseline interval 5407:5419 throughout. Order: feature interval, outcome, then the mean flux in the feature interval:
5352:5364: -1.2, 67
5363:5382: 0.1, 60.6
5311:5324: -0.8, 64.4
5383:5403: 0.1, 60.6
